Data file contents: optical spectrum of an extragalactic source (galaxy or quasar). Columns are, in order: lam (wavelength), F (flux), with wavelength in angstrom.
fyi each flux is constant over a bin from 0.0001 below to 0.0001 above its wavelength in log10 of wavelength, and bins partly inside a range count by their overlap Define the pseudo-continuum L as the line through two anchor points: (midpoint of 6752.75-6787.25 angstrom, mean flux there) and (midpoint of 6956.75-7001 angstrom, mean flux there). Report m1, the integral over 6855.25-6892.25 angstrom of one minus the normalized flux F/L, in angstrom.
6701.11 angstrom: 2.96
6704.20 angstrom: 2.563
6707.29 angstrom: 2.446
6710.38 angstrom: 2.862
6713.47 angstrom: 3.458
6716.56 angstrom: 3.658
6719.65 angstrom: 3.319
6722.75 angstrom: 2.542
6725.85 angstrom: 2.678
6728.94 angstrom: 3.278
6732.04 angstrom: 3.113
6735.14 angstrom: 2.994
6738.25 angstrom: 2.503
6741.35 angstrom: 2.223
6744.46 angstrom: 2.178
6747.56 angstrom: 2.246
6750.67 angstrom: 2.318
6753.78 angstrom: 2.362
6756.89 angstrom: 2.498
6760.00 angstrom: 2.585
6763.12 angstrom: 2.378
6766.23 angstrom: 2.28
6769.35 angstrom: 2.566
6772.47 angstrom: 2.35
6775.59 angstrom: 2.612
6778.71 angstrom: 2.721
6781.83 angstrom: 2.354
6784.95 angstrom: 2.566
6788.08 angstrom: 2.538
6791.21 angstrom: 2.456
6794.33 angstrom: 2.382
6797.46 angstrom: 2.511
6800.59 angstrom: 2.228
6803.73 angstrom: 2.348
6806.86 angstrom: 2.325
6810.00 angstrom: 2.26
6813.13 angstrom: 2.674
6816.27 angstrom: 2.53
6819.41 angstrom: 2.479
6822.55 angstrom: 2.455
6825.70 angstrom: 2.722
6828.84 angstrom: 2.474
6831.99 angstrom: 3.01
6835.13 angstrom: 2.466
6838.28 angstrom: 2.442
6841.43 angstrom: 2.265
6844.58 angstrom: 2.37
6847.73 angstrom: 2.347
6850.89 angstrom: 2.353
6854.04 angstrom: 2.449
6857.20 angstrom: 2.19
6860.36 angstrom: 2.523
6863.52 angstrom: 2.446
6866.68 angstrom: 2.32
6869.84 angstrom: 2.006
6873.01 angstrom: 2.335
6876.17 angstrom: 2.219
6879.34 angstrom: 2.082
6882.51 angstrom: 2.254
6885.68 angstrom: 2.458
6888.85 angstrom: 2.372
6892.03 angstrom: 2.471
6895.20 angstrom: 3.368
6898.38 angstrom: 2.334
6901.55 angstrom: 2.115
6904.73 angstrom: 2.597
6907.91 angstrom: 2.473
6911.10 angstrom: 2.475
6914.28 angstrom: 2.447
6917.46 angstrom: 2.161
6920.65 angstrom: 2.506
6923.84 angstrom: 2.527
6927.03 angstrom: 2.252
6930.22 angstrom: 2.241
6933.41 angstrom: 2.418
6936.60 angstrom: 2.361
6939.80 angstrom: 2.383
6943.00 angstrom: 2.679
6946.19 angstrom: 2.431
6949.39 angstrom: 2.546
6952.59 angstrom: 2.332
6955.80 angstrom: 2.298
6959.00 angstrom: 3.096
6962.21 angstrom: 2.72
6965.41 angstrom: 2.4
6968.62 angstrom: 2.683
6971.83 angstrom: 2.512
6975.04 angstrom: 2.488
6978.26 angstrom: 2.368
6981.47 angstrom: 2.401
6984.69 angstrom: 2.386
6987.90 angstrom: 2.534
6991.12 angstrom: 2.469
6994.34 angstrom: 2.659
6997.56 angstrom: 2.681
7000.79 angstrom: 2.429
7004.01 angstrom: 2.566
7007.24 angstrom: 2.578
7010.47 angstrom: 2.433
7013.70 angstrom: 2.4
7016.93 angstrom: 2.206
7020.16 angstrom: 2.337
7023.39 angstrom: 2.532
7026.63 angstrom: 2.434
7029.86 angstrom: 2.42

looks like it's 3.2 angstrom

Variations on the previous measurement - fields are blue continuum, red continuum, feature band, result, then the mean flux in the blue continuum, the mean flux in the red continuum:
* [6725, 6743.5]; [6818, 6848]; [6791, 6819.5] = 1.9 angstrom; 2.78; 2.51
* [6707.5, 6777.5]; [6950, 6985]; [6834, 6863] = 2.5 angstrom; 2.68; 2.52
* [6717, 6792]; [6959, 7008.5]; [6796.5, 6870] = 4.0 angstrom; 2.59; 2.54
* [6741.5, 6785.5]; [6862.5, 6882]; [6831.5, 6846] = -1.2 angstrom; 2.42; 2.23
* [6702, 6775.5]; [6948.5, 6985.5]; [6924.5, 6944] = 1.2 angstrom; 2.67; 2.52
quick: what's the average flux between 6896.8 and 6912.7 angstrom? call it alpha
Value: 2.4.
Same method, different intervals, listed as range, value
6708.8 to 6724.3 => 3.17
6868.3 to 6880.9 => 2.16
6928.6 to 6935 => 2.33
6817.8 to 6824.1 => 2.47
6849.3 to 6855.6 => 2.4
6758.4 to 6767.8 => 2.41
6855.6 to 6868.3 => 2.37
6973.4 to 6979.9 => 2.43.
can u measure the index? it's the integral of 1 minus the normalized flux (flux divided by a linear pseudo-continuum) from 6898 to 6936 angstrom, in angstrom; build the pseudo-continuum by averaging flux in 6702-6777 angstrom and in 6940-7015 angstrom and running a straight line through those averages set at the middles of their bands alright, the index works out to 2.68 angstrom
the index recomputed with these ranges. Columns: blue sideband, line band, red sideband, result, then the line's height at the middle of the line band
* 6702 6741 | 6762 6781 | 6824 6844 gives 1.92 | 2.76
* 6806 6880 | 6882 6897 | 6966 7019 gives -1.06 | 2.43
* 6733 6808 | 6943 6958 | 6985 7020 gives 0.10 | 2.48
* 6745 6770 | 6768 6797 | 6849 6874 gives -1.59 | 2.37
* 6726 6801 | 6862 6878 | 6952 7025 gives 1.59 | 2.51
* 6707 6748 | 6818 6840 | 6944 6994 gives 1.07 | 2.71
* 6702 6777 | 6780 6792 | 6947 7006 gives 0.71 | 2.64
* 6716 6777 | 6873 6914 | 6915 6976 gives 1.31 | 2.51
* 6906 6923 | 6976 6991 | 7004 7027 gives -0.03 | 2.42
